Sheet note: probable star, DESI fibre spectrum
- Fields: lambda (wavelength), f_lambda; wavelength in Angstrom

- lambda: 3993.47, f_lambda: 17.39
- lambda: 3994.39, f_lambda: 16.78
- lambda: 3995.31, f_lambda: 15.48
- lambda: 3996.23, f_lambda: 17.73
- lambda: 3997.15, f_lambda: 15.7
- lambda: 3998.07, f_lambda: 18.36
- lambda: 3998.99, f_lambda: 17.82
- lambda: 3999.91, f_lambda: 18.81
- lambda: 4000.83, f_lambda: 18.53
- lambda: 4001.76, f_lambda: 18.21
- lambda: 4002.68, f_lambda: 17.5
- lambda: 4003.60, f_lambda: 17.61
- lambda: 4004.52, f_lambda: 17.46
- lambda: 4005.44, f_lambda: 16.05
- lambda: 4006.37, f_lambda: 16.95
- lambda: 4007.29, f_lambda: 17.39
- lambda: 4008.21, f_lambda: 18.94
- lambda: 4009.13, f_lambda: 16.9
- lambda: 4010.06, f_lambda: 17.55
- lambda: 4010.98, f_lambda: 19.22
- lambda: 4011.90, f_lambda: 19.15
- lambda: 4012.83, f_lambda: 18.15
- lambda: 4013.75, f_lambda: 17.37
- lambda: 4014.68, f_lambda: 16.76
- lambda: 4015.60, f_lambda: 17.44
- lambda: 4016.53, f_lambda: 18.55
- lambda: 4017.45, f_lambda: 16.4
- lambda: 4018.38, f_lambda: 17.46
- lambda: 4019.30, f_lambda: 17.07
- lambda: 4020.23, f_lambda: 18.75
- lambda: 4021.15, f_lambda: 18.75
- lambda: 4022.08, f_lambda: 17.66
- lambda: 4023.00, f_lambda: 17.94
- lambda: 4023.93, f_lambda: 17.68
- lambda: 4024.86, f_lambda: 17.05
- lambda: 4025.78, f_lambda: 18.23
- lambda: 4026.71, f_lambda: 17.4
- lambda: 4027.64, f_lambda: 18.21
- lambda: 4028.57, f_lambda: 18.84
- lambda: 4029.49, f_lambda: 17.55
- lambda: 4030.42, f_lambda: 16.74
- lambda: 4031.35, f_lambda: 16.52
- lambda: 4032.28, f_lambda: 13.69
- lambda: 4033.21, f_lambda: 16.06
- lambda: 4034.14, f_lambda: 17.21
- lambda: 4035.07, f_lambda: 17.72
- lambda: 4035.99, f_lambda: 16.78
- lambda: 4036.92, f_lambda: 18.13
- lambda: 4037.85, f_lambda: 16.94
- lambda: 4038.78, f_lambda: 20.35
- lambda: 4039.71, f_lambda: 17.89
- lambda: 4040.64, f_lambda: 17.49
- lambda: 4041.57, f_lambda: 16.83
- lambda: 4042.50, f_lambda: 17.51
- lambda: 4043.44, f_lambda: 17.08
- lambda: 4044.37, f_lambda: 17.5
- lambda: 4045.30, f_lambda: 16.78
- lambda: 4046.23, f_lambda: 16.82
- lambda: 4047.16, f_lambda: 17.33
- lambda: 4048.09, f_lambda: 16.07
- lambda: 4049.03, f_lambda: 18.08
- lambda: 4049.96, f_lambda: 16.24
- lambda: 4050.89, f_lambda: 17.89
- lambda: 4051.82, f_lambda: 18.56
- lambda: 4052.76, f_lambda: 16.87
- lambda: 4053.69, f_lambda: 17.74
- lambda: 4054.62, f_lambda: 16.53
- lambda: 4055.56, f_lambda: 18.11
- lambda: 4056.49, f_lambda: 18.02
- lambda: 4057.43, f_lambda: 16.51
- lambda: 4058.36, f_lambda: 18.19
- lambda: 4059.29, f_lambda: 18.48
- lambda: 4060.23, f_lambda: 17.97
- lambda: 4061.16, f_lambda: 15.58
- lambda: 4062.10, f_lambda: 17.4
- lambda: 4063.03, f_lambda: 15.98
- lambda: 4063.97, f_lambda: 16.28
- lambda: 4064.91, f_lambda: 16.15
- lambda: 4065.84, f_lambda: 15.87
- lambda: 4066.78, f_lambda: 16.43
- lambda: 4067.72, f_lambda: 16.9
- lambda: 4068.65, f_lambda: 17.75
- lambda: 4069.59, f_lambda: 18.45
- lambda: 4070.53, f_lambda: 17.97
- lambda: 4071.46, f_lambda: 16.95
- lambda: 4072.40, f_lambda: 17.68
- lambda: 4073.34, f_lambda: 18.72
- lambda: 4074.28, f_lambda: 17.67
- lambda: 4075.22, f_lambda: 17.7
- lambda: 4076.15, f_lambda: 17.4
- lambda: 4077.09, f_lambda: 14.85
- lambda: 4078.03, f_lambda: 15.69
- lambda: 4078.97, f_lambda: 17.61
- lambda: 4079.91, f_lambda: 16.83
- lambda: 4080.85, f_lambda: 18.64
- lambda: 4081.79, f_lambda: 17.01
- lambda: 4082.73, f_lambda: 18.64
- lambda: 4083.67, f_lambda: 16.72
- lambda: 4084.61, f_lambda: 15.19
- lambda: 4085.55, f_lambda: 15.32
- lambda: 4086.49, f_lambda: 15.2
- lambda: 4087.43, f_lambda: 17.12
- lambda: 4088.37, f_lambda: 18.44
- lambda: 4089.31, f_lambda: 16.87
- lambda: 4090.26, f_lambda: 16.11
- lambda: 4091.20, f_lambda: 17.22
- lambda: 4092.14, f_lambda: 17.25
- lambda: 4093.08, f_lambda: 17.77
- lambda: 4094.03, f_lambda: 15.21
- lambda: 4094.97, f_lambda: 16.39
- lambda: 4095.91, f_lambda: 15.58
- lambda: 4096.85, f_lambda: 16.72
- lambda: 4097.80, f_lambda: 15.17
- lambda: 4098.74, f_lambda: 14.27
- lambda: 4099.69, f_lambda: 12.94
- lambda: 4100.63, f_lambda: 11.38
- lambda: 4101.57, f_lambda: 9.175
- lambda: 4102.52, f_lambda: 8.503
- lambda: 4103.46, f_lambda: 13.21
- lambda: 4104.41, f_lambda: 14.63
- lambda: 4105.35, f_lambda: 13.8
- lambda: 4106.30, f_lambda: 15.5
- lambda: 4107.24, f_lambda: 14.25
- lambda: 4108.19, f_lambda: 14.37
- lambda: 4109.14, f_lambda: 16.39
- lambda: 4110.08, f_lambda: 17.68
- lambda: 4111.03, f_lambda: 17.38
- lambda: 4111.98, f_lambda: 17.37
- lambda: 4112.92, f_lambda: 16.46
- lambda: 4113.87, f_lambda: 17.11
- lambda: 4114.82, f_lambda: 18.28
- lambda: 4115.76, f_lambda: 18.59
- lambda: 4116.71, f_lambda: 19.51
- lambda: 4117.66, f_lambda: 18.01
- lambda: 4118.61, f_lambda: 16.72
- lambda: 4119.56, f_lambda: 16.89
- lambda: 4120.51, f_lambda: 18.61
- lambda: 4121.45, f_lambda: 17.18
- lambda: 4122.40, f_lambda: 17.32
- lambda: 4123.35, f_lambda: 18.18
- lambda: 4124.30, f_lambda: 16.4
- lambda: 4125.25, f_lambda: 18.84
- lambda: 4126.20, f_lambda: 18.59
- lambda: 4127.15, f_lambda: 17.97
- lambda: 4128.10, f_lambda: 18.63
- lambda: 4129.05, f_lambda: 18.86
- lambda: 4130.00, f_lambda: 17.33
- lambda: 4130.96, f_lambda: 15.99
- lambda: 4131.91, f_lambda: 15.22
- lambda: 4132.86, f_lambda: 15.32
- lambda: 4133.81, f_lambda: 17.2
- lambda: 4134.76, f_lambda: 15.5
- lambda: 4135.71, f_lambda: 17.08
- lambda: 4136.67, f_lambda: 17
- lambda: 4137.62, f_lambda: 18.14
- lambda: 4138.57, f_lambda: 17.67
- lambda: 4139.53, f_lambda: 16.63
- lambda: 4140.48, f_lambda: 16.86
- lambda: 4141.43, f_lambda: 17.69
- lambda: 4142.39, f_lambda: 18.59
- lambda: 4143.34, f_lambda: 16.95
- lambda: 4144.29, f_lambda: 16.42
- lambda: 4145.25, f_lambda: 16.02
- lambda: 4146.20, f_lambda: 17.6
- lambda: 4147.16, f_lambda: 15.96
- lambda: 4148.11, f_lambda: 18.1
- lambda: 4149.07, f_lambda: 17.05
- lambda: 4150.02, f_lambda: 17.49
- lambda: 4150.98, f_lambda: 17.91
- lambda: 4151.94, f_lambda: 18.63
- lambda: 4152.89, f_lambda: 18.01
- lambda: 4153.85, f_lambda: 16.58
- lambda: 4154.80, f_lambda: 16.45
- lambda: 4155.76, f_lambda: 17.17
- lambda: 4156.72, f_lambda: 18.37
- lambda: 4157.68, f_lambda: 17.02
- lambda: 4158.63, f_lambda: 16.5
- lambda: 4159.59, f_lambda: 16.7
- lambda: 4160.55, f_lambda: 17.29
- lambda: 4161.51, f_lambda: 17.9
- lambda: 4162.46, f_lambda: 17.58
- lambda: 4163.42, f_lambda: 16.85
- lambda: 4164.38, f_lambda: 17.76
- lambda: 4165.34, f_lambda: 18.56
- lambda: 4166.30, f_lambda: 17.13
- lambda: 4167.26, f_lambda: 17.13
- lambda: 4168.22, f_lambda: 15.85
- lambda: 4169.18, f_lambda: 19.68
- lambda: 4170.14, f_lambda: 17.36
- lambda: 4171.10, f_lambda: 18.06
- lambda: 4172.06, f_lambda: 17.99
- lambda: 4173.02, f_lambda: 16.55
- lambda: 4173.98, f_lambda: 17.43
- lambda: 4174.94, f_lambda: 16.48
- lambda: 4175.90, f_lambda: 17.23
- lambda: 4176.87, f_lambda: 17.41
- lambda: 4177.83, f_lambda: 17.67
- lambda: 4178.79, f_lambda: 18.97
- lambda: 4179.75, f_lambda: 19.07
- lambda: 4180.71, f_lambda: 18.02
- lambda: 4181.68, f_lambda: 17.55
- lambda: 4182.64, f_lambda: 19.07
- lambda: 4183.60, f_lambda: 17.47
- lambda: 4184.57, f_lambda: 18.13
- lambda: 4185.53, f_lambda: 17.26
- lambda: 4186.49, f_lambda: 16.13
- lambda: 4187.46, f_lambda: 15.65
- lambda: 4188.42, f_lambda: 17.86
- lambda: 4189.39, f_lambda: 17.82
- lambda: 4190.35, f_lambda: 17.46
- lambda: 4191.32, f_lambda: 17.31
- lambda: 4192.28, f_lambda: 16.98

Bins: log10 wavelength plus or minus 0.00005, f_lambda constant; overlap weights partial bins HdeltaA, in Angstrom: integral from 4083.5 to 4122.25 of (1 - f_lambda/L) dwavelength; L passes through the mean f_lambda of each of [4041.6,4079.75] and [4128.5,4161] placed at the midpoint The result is 2.9 Angstrom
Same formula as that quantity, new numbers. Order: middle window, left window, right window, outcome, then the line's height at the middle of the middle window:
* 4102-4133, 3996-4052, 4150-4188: 1.53 Angstrom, 17.5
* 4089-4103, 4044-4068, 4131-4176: 2.01 Angstrom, 17.1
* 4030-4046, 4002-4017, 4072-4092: 0.27 Angstrom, 17.4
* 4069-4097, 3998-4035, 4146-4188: 0.91 Angstrom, 17.5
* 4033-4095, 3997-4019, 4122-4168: 1.34 Angstrom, 17.5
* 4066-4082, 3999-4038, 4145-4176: 0.18 Angstrom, 17.5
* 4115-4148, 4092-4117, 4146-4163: -1.94 Angstrom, 16.4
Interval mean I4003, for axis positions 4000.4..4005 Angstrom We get 17.8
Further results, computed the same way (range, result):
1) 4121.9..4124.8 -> 17.3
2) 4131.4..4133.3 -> 15.3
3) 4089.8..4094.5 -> 16.7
